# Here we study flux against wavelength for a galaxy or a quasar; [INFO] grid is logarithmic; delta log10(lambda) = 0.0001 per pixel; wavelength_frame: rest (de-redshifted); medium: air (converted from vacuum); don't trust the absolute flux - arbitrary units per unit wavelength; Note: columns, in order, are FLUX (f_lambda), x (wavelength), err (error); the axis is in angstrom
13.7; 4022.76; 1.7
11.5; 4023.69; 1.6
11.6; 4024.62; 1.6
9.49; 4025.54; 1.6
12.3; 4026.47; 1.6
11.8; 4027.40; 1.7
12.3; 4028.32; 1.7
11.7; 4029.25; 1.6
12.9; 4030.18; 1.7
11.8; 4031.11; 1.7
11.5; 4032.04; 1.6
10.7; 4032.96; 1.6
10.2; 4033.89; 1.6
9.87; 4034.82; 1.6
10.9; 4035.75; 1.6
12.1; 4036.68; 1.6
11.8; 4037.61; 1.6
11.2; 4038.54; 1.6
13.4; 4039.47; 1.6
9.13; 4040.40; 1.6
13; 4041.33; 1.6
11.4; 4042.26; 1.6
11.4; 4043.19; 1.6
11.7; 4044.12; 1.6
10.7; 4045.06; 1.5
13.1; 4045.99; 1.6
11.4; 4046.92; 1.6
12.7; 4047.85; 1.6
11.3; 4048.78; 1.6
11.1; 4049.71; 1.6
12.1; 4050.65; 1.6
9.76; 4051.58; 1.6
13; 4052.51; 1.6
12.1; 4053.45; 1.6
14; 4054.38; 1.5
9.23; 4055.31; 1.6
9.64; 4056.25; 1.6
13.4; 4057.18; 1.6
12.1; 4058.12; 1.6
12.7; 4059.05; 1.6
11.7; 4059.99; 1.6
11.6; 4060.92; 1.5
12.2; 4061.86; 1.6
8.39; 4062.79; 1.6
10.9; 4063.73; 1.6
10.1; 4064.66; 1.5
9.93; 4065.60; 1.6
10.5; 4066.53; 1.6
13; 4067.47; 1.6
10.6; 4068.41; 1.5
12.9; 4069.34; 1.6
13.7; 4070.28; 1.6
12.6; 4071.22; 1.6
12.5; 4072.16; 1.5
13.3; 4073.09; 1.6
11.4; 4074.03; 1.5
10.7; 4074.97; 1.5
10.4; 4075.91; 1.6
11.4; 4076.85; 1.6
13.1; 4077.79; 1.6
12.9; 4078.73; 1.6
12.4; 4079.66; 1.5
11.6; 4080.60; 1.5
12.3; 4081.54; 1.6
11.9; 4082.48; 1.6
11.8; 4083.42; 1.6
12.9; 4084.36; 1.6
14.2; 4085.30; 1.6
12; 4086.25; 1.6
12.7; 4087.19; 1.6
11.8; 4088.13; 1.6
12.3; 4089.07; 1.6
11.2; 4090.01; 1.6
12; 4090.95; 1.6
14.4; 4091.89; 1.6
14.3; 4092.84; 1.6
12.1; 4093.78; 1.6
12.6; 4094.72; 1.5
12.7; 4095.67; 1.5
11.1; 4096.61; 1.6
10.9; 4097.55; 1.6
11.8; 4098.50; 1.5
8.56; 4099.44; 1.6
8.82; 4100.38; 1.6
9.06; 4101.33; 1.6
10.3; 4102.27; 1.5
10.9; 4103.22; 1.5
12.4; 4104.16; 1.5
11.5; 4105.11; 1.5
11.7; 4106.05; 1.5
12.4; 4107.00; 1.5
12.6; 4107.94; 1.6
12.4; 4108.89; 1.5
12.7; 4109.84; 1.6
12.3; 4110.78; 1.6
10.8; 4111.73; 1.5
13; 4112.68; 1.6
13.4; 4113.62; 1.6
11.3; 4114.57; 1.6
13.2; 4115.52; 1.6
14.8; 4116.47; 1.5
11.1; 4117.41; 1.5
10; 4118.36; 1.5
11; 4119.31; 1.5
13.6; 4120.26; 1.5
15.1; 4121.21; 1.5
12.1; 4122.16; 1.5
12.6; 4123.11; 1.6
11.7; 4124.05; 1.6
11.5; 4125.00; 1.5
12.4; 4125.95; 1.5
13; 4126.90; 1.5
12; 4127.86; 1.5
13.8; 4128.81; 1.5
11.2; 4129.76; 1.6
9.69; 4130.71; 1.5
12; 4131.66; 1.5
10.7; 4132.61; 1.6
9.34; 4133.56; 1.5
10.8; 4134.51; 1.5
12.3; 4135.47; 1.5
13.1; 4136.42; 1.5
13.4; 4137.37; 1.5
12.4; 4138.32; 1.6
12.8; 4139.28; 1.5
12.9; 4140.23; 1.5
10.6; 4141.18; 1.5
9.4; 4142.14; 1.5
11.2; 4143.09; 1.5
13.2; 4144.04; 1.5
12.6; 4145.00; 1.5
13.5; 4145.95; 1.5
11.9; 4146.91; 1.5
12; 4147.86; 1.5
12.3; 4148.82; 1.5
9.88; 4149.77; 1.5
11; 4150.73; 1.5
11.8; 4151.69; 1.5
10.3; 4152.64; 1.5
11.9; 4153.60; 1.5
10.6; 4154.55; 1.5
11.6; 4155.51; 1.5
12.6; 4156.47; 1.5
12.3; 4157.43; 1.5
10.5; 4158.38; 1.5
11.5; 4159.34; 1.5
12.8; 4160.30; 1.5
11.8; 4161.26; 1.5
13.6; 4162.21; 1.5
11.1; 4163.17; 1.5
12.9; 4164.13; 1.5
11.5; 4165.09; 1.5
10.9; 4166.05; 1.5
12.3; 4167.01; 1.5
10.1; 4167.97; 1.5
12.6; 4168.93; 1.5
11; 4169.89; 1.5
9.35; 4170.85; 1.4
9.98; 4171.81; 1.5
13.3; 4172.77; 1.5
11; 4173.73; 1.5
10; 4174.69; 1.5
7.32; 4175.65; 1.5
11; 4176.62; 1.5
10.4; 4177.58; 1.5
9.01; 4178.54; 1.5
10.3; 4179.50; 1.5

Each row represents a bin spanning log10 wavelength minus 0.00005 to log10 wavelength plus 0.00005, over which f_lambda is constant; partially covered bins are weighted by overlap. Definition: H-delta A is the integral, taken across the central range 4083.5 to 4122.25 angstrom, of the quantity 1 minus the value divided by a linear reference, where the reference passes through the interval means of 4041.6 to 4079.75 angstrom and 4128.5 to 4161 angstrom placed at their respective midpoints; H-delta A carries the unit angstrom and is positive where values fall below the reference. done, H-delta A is -1.2 angstrom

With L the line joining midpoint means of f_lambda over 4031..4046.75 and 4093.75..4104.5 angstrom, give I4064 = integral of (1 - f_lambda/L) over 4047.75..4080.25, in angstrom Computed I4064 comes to -1.5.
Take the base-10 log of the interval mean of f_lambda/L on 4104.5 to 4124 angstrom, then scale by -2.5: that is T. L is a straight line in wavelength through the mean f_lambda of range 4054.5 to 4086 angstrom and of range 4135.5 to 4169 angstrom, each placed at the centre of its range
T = -0.05 mag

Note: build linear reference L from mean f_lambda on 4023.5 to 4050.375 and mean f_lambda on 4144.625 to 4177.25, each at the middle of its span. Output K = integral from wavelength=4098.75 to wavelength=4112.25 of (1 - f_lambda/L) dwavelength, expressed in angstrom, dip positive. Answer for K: 0.3 angstrom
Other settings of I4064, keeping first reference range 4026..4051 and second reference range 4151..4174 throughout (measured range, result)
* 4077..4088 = -0.84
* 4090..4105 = 0.17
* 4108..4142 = -1.62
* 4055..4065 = 0.40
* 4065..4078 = -0.25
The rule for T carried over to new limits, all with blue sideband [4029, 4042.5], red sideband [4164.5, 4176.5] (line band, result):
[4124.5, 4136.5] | -0.06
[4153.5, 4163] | -0.10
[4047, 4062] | -0.04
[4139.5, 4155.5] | -0.07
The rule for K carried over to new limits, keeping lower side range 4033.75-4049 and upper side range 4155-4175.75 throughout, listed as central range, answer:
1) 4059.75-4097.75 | -1.6 angstrom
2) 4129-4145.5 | -0.3 angstrom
